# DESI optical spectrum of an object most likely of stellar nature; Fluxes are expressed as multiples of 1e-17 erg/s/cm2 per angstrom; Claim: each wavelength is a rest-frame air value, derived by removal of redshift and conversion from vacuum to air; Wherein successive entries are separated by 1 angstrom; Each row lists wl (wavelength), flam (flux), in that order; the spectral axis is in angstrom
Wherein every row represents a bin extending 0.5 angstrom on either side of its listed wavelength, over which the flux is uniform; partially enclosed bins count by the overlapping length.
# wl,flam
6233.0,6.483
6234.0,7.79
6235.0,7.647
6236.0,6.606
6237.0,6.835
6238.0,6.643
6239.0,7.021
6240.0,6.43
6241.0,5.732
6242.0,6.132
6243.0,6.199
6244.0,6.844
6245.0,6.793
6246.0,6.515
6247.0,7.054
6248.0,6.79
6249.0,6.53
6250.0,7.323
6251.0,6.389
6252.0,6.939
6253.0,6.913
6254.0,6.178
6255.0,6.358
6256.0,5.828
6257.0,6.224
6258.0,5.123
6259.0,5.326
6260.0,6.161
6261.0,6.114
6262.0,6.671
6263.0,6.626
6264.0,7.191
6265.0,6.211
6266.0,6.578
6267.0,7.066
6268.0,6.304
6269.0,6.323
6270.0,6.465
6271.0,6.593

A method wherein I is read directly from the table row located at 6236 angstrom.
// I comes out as 6.606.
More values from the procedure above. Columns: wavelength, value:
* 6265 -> 6.211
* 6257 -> 6.224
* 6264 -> 7.191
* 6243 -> 6.199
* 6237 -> 6.835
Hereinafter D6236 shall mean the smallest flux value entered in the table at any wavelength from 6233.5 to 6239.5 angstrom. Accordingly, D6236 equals 6.606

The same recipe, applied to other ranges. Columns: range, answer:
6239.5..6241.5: 5.732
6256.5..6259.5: 5.123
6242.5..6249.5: 6.199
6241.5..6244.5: 6.132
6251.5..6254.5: 6.178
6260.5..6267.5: 6.114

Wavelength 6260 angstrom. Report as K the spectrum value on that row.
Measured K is 6.161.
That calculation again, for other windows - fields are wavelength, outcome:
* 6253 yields 6.913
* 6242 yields 6.132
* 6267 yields 7.066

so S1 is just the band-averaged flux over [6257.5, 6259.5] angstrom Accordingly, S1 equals 5.22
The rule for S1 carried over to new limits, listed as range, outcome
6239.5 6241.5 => 6.08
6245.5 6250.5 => 6.84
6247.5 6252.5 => 6.79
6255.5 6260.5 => 5.73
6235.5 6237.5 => 6.72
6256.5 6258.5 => 5.67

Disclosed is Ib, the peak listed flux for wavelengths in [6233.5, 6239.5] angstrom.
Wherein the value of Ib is 7.79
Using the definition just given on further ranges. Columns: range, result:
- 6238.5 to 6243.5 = 7.021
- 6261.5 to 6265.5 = 7.191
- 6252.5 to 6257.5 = 6.913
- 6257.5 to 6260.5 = 6.161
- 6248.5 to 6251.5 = 7.323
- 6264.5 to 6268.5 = 7.066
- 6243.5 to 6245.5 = 6.844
